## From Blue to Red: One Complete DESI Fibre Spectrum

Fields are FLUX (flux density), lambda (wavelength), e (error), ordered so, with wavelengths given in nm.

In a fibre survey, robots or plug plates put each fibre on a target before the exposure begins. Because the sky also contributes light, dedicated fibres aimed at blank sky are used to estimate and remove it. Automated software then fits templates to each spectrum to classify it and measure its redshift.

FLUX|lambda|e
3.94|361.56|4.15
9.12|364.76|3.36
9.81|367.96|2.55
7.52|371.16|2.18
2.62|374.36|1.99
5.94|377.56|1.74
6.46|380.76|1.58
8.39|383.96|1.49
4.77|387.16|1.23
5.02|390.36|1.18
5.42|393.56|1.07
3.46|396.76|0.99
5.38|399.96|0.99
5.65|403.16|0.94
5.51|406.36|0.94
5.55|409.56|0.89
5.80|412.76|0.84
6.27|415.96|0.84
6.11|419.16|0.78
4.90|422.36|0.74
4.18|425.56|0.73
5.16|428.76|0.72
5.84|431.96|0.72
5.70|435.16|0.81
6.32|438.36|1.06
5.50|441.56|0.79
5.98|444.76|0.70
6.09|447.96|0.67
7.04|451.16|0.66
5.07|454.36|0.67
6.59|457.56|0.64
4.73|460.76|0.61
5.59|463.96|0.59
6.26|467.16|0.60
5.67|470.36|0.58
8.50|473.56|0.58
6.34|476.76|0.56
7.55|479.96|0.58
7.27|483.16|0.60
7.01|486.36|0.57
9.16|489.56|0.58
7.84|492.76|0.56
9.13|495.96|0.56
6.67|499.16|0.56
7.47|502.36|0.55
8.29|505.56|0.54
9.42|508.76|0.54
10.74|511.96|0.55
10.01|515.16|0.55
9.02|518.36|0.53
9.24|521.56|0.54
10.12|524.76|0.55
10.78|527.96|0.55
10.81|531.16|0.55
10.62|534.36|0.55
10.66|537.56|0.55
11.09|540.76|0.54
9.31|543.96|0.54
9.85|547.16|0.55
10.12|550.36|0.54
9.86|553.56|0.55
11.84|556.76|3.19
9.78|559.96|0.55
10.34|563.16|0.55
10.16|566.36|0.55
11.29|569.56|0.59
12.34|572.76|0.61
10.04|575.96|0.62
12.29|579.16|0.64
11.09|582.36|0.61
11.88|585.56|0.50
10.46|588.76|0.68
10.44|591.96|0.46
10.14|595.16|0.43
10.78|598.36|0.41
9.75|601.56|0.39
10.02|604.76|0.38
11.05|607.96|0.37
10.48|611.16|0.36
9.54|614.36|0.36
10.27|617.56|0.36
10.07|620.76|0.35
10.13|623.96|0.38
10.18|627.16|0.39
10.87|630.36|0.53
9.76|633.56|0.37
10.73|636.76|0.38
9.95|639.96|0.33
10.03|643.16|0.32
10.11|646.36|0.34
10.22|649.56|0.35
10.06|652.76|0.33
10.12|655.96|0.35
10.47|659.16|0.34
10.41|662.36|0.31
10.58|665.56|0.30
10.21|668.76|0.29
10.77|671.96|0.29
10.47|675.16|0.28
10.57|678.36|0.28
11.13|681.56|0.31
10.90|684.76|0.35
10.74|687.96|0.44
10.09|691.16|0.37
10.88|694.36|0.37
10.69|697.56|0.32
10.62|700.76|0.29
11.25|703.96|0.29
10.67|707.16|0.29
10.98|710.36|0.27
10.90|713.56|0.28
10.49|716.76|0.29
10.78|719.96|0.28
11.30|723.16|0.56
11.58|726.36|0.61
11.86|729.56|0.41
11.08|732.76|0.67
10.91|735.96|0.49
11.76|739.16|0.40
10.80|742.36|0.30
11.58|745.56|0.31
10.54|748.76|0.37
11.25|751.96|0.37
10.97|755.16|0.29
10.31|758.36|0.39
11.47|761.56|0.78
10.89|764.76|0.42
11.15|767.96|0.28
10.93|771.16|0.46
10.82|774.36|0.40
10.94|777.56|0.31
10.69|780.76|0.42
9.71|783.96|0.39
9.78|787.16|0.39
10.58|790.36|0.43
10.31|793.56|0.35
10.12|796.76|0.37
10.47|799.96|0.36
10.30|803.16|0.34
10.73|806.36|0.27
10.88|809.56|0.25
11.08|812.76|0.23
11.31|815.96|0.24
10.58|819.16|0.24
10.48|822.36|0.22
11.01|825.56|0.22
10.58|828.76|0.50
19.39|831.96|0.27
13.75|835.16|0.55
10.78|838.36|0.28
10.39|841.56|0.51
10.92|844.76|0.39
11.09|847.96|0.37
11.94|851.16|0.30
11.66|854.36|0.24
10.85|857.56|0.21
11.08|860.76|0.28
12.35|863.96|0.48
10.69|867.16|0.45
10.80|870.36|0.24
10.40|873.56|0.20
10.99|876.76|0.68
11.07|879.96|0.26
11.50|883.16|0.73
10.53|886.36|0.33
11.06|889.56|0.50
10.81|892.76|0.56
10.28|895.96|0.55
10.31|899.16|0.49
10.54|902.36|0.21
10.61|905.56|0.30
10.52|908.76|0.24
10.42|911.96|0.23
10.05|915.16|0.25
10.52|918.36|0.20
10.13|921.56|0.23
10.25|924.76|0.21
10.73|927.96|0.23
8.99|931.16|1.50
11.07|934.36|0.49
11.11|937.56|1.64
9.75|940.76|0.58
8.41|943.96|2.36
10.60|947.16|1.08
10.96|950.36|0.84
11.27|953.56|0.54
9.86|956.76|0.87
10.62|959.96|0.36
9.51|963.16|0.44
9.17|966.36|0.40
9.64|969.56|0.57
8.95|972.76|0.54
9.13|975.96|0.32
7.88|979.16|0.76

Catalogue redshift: 0.27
